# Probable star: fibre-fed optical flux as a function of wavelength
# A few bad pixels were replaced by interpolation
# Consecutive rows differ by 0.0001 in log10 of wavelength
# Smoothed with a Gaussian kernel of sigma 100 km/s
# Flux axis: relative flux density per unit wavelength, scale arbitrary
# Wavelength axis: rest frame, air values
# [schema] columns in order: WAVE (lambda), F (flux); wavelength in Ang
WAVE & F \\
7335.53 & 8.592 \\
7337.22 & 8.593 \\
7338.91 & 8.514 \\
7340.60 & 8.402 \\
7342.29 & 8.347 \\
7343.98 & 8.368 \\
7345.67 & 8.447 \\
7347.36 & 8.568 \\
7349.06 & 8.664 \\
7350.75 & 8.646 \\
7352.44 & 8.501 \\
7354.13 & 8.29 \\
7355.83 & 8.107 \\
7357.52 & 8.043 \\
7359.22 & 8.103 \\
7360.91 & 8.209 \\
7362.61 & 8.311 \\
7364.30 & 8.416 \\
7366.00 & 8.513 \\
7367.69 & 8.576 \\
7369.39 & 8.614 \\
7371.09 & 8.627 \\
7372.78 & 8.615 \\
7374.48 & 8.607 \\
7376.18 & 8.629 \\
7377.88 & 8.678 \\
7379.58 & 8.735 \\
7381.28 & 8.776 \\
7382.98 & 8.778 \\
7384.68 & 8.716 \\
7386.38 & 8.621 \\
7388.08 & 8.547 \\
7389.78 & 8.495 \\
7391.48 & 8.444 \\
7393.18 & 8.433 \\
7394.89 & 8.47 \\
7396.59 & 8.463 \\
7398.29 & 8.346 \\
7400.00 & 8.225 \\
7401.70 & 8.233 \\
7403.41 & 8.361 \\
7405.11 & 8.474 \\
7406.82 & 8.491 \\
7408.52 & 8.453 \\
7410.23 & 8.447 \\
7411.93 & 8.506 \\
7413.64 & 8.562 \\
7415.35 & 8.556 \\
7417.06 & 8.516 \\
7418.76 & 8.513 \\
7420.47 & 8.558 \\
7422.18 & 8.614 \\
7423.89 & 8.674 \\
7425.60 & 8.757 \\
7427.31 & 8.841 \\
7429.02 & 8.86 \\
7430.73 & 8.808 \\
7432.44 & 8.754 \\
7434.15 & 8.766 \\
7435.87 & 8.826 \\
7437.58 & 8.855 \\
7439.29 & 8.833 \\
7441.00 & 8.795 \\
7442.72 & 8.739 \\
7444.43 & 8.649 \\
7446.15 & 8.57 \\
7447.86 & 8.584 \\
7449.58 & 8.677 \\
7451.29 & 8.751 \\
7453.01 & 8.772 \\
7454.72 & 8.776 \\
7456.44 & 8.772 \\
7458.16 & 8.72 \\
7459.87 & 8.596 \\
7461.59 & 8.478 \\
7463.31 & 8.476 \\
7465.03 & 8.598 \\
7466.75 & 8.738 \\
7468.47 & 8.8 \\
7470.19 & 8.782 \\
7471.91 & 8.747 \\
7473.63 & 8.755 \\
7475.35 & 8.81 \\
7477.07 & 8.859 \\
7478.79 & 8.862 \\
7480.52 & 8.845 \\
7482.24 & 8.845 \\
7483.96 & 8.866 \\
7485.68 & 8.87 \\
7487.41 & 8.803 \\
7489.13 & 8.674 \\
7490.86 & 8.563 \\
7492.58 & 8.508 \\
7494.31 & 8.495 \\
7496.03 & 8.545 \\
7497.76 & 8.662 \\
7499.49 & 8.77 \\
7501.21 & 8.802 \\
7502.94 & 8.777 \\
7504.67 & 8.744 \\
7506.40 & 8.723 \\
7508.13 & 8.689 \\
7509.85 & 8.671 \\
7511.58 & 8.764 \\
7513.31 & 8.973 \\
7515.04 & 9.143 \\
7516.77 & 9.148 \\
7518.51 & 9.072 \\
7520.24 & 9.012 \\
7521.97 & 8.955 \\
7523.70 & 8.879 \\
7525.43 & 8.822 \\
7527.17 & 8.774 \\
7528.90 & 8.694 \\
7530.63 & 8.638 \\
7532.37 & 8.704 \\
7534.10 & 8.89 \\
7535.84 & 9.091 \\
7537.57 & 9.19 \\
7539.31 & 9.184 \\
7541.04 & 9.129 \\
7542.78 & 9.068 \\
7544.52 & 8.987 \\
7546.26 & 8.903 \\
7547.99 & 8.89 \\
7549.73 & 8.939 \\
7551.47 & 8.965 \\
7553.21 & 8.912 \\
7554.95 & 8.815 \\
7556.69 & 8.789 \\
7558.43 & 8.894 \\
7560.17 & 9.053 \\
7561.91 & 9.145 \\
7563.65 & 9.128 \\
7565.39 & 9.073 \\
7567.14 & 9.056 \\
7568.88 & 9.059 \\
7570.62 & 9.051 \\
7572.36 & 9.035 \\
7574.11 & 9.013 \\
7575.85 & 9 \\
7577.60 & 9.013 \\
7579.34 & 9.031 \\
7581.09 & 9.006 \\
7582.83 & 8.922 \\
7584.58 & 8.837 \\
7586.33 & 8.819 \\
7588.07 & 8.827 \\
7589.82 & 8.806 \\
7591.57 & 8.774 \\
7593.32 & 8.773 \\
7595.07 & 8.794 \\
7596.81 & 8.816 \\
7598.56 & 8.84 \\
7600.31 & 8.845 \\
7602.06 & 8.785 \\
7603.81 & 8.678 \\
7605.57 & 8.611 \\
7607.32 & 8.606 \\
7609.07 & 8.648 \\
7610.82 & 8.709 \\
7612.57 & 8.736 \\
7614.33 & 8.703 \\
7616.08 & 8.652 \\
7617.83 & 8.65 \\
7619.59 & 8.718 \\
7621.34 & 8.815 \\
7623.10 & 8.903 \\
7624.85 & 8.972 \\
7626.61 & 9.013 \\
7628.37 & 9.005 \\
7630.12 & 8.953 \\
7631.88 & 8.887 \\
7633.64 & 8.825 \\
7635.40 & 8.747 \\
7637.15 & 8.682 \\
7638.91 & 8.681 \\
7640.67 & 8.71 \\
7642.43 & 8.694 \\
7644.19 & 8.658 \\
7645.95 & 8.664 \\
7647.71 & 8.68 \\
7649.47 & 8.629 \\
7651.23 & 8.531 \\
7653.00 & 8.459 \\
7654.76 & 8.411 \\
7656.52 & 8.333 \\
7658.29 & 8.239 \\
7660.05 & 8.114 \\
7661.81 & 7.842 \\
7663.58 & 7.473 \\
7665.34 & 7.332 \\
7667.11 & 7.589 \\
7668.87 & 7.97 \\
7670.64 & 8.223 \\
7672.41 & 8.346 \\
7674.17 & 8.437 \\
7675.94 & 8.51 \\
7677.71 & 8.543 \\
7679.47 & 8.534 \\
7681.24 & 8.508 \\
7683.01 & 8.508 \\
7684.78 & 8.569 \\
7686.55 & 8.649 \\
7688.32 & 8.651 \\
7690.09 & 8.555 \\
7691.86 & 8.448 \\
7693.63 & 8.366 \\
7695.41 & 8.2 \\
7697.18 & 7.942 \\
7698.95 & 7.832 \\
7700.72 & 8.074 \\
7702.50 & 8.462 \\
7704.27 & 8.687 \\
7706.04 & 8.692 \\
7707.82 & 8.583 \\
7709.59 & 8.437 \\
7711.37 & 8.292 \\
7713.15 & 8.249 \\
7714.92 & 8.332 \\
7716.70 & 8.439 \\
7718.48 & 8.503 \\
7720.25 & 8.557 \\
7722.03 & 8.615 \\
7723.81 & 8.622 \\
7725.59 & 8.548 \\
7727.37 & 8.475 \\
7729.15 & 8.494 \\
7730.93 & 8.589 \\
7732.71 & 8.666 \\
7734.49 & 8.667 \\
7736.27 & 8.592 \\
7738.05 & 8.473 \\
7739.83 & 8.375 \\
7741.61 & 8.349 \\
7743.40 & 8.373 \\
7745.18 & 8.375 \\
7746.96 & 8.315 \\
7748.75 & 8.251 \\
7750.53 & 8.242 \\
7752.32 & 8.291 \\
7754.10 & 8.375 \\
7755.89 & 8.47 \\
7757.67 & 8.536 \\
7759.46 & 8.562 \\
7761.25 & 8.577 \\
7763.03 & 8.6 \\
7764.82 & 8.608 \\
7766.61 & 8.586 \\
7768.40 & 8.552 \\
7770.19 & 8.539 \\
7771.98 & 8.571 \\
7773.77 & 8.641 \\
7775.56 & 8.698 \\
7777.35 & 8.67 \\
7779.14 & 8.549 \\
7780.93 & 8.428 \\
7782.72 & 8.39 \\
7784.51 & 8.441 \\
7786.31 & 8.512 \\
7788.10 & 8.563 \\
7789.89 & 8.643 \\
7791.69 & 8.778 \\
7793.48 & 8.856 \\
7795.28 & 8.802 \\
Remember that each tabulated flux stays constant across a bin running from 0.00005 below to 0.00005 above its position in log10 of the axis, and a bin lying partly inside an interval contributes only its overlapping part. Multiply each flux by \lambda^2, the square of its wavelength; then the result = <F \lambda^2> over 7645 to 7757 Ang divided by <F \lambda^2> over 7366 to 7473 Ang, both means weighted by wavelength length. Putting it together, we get 1.0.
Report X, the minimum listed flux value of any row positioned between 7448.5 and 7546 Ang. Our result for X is 8.476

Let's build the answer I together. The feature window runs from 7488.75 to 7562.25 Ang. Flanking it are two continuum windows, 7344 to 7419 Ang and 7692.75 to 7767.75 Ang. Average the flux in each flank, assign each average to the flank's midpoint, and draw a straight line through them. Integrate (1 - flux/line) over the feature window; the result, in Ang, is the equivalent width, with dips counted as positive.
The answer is -3.5 Ang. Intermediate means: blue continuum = 8.48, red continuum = 8.44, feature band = 8.86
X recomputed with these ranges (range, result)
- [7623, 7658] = 8.333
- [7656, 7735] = 7.332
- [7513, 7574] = 8.638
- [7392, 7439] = 8.225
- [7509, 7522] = 8.671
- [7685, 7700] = 7.832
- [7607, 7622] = 8.606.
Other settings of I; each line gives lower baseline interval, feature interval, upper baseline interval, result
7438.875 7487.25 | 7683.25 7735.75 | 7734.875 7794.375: 0.6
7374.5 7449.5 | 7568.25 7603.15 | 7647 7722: -1.9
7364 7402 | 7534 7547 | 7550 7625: -0.4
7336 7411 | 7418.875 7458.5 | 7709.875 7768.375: -1.2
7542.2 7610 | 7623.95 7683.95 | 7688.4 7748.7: 1.3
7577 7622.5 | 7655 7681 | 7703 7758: 1.5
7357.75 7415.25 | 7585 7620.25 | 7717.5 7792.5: -1.0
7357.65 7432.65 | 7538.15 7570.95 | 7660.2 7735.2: -2.2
